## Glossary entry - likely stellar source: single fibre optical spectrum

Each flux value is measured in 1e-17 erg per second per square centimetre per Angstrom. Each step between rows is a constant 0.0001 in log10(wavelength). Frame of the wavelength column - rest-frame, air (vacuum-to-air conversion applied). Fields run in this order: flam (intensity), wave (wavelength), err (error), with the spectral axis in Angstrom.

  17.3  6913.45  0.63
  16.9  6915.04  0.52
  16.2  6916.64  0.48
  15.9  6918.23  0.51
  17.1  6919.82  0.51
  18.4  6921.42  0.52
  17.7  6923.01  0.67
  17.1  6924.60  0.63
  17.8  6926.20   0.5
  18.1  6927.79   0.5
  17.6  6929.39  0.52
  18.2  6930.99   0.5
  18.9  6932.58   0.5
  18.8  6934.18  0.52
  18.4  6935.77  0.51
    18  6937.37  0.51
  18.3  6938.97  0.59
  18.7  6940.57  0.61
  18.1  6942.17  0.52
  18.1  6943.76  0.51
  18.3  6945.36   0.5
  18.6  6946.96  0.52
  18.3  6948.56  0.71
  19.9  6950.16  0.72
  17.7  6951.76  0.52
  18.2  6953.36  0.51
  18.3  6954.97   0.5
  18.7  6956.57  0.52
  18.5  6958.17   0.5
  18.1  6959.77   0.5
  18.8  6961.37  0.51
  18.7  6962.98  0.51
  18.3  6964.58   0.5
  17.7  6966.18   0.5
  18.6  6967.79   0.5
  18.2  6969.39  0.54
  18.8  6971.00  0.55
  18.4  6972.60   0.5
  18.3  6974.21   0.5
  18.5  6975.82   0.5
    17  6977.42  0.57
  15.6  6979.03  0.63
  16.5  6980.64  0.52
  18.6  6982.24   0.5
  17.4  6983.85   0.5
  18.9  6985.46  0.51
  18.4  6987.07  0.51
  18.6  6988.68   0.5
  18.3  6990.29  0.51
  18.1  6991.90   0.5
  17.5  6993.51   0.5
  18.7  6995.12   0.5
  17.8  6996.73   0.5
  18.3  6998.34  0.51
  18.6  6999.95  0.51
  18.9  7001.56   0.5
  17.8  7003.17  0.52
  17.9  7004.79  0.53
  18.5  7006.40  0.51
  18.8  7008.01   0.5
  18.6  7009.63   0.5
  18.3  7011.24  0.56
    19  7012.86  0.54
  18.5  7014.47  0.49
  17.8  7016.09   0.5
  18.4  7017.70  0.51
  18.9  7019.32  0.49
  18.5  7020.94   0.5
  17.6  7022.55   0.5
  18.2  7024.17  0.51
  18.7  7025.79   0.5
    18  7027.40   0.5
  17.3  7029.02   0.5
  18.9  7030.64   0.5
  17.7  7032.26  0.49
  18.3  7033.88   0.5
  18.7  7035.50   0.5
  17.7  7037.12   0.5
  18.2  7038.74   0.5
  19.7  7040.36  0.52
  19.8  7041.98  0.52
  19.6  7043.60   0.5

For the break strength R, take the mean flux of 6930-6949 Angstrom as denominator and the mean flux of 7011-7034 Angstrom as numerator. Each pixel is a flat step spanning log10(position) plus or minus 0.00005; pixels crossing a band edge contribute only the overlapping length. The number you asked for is 0.99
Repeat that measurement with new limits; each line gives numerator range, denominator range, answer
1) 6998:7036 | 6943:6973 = 0.99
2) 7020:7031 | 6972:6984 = 1.04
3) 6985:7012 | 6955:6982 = 1.02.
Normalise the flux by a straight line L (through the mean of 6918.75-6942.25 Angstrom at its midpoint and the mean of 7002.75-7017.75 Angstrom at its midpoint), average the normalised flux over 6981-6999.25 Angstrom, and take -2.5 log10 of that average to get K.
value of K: 0.005 mag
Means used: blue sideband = 18.1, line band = 18.2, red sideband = 18.4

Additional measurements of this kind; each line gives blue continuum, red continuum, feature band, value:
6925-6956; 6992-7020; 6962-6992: 0.02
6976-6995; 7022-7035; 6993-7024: -0.02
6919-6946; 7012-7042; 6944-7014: 0.00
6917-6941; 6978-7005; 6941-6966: -0.03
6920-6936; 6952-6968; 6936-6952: -0.01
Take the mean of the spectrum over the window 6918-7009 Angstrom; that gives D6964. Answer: 18.2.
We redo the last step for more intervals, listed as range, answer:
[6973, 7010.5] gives 18.1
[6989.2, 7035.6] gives 18.3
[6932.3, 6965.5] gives 18.5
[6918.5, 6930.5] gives 17.6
